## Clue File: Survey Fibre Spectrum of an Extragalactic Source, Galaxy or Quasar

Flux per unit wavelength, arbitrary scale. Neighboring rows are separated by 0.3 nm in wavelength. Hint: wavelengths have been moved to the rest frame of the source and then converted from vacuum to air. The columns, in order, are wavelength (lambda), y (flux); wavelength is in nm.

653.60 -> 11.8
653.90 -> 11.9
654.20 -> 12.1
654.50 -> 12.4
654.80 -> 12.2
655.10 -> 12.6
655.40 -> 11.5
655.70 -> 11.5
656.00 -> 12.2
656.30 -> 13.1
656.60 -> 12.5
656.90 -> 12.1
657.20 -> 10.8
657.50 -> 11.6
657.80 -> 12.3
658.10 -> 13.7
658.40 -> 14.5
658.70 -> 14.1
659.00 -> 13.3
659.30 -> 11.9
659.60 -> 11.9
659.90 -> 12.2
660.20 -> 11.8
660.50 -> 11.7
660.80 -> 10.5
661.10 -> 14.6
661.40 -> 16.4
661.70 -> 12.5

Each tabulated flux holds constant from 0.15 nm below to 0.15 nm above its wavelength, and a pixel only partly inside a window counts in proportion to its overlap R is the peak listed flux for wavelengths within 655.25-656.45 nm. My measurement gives 13.1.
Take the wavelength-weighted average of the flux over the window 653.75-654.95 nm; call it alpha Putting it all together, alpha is 12.1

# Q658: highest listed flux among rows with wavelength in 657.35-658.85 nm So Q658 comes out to 14.5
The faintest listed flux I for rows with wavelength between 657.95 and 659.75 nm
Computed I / 11.9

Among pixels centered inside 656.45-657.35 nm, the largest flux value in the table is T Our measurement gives 12.5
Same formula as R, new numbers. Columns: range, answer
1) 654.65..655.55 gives 12.6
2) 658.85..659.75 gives 13.3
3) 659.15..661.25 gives 14.6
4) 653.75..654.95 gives 12.4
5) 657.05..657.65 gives 11.6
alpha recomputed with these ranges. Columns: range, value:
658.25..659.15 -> 14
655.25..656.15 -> 11.7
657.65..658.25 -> 13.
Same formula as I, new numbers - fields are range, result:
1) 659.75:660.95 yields 10.5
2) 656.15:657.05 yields 12.1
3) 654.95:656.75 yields 11.5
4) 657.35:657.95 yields 11.6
